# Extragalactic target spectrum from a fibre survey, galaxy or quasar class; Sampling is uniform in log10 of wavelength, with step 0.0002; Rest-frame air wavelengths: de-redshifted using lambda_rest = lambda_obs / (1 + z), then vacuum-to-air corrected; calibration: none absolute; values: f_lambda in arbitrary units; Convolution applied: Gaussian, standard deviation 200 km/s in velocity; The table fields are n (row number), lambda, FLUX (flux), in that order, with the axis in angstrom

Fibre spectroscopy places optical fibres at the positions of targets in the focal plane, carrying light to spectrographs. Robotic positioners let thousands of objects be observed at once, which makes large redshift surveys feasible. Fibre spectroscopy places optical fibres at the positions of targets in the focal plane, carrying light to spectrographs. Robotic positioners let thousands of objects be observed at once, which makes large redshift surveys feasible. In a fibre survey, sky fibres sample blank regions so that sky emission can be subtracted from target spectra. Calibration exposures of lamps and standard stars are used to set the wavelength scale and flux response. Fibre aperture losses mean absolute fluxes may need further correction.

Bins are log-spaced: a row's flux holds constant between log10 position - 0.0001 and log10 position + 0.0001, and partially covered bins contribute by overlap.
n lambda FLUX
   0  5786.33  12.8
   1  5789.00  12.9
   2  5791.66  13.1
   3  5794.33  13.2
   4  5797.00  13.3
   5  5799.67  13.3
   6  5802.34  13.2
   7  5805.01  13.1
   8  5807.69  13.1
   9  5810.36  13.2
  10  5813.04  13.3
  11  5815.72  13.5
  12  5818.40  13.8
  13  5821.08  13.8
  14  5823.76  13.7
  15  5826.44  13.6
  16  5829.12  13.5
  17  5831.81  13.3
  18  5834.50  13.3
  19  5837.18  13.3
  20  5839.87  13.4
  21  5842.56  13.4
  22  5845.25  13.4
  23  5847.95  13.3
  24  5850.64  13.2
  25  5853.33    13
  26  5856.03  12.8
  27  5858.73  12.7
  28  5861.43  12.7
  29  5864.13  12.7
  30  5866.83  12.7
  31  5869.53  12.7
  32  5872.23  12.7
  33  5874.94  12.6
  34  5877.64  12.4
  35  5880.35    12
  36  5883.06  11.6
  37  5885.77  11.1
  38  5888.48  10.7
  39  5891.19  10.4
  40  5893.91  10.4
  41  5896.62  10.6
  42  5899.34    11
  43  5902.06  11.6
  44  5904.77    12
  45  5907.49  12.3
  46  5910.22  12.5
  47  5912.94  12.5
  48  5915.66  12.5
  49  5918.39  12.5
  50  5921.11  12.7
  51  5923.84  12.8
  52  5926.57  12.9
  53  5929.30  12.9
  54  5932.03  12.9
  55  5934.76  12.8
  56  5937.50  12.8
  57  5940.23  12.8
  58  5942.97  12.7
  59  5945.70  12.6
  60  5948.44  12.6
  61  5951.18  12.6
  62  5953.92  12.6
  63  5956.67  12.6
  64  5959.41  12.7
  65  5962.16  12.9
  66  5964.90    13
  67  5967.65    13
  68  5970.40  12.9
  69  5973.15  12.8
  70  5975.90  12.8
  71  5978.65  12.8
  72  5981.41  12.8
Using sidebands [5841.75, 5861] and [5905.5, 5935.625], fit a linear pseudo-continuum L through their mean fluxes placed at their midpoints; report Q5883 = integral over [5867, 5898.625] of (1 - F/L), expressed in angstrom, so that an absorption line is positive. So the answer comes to 3.2 angstrom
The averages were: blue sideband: 13.1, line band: 11.6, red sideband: 12.6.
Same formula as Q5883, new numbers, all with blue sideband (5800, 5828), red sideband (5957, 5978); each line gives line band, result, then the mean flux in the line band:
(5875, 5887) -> 1.19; 11.9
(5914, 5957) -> 0.90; 12.7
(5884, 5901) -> 3.10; 10.7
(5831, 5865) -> 0.47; 13.1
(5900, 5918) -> 1.20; 12.2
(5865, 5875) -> 0.40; 12.7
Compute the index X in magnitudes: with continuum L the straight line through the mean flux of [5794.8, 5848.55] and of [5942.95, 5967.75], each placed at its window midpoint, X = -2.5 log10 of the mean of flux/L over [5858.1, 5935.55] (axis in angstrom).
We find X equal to 0.076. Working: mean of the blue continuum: 13.4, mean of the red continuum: 12.7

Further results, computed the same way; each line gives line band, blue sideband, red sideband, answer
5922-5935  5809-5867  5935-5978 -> 0.00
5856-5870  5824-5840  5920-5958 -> 0.04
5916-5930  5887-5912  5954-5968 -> -0.08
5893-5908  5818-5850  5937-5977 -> 0.16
